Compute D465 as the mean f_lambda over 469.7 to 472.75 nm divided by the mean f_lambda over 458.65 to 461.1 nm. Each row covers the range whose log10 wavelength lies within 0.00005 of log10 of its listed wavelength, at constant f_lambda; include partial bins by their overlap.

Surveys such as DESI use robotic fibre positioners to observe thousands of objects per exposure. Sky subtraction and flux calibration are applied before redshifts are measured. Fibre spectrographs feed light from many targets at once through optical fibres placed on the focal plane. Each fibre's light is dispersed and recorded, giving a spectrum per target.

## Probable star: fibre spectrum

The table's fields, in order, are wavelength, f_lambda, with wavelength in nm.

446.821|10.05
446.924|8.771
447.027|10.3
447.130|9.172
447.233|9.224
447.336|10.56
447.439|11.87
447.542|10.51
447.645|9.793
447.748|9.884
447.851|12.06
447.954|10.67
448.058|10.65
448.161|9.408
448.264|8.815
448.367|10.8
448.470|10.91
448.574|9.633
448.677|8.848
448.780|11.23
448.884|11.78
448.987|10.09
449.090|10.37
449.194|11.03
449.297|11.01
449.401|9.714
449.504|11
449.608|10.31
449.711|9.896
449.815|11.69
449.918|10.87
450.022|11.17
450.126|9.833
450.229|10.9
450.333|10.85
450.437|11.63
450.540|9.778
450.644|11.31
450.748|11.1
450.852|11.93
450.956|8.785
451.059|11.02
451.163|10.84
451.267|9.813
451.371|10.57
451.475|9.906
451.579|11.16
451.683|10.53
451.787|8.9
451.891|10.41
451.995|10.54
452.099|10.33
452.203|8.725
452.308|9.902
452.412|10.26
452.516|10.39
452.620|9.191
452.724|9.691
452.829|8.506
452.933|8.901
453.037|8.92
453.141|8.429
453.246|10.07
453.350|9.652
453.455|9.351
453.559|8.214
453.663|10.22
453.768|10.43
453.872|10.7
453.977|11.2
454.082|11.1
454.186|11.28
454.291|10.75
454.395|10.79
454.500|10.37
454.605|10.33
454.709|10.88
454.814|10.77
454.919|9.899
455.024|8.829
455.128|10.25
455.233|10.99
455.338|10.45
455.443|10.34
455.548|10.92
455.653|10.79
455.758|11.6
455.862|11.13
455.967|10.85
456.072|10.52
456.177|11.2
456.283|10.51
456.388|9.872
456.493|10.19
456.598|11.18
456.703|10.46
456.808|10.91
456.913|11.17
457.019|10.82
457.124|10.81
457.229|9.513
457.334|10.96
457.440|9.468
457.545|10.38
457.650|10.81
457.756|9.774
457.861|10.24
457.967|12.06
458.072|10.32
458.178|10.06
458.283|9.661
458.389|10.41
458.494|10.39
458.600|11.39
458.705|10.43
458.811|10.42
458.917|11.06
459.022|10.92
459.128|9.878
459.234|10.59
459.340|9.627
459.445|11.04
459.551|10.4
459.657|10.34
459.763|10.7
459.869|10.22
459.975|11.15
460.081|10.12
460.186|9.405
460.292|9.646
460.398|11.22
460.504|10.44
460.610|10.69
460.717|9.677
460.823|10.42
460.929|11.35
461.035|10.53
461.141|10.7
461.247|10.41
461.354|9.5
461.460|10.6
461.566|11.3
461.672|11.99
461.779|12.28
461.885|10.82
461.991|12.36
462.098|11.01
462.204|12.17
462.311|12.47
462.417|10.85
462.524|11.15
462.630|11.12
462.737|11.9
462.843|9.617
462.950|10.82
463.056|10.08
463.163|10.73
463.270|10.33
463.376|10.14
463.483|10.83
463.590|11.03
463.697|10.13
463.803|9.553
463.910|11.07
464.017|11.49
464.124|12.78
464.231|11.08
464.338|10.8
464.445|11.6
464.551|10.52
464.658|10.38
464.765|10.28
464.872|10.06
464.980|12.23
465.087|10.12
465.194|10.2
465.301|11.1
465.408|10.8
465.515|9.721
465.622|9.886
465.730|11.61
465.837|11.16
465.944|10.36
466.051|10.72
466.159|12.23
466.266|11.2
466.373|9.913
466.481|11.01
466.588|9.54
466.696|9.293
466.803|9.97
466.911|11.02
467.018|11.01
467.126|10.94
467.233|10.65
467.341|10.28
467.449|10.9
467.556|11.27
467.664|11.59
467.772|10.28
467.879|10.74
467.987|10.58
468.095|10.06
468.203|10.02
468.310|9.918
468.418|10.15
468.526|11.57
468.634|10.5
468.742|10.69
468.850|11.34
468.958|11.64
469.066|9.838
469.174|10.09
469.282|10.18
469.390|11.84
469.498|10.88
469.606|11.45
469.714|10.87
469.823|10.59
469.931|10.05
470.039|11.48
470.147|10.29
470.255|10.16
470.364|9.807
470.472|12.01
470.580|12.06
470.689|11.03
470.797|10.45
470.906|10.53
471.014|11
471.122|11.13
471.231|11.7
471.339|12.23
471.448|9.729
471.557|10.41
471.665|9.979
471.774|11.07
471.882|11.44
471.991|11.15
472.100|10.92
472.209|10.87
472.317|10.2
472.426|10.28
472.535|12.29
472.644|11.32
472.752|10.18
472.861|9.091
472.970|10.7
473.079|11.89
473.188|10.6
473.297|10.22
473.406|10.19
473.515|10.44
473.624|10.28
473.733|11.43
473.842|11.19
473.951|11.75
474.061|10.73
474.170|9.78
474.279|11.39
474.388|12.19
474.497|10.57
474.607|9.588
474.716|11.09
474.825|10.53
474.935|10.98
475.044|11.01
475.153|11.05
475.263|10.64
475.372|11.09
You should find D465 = 1.04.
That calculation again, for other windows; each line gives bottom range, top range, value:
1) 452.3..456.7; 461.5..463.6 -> 1.09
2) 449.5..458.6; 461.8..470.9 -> 1.04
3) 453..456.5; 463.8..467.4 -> 1.04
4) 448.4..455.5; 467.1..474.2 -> 1.05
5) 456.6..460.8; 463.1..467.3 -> 1.02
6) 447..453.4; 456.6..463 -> 1.04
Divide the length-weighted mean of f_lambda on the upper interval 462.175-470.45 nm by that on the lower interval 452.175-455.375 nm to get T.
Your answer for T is 1.1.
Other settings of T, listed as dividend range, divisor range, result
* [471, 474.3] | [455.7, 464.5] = 1.01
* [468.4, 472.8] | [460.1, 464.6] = 1.00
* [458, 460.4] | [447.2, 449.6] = 1.00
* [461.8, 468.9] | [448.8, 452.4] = 1.03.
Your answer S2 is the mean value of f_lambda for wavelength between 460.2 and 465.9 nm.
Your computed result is 10.8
